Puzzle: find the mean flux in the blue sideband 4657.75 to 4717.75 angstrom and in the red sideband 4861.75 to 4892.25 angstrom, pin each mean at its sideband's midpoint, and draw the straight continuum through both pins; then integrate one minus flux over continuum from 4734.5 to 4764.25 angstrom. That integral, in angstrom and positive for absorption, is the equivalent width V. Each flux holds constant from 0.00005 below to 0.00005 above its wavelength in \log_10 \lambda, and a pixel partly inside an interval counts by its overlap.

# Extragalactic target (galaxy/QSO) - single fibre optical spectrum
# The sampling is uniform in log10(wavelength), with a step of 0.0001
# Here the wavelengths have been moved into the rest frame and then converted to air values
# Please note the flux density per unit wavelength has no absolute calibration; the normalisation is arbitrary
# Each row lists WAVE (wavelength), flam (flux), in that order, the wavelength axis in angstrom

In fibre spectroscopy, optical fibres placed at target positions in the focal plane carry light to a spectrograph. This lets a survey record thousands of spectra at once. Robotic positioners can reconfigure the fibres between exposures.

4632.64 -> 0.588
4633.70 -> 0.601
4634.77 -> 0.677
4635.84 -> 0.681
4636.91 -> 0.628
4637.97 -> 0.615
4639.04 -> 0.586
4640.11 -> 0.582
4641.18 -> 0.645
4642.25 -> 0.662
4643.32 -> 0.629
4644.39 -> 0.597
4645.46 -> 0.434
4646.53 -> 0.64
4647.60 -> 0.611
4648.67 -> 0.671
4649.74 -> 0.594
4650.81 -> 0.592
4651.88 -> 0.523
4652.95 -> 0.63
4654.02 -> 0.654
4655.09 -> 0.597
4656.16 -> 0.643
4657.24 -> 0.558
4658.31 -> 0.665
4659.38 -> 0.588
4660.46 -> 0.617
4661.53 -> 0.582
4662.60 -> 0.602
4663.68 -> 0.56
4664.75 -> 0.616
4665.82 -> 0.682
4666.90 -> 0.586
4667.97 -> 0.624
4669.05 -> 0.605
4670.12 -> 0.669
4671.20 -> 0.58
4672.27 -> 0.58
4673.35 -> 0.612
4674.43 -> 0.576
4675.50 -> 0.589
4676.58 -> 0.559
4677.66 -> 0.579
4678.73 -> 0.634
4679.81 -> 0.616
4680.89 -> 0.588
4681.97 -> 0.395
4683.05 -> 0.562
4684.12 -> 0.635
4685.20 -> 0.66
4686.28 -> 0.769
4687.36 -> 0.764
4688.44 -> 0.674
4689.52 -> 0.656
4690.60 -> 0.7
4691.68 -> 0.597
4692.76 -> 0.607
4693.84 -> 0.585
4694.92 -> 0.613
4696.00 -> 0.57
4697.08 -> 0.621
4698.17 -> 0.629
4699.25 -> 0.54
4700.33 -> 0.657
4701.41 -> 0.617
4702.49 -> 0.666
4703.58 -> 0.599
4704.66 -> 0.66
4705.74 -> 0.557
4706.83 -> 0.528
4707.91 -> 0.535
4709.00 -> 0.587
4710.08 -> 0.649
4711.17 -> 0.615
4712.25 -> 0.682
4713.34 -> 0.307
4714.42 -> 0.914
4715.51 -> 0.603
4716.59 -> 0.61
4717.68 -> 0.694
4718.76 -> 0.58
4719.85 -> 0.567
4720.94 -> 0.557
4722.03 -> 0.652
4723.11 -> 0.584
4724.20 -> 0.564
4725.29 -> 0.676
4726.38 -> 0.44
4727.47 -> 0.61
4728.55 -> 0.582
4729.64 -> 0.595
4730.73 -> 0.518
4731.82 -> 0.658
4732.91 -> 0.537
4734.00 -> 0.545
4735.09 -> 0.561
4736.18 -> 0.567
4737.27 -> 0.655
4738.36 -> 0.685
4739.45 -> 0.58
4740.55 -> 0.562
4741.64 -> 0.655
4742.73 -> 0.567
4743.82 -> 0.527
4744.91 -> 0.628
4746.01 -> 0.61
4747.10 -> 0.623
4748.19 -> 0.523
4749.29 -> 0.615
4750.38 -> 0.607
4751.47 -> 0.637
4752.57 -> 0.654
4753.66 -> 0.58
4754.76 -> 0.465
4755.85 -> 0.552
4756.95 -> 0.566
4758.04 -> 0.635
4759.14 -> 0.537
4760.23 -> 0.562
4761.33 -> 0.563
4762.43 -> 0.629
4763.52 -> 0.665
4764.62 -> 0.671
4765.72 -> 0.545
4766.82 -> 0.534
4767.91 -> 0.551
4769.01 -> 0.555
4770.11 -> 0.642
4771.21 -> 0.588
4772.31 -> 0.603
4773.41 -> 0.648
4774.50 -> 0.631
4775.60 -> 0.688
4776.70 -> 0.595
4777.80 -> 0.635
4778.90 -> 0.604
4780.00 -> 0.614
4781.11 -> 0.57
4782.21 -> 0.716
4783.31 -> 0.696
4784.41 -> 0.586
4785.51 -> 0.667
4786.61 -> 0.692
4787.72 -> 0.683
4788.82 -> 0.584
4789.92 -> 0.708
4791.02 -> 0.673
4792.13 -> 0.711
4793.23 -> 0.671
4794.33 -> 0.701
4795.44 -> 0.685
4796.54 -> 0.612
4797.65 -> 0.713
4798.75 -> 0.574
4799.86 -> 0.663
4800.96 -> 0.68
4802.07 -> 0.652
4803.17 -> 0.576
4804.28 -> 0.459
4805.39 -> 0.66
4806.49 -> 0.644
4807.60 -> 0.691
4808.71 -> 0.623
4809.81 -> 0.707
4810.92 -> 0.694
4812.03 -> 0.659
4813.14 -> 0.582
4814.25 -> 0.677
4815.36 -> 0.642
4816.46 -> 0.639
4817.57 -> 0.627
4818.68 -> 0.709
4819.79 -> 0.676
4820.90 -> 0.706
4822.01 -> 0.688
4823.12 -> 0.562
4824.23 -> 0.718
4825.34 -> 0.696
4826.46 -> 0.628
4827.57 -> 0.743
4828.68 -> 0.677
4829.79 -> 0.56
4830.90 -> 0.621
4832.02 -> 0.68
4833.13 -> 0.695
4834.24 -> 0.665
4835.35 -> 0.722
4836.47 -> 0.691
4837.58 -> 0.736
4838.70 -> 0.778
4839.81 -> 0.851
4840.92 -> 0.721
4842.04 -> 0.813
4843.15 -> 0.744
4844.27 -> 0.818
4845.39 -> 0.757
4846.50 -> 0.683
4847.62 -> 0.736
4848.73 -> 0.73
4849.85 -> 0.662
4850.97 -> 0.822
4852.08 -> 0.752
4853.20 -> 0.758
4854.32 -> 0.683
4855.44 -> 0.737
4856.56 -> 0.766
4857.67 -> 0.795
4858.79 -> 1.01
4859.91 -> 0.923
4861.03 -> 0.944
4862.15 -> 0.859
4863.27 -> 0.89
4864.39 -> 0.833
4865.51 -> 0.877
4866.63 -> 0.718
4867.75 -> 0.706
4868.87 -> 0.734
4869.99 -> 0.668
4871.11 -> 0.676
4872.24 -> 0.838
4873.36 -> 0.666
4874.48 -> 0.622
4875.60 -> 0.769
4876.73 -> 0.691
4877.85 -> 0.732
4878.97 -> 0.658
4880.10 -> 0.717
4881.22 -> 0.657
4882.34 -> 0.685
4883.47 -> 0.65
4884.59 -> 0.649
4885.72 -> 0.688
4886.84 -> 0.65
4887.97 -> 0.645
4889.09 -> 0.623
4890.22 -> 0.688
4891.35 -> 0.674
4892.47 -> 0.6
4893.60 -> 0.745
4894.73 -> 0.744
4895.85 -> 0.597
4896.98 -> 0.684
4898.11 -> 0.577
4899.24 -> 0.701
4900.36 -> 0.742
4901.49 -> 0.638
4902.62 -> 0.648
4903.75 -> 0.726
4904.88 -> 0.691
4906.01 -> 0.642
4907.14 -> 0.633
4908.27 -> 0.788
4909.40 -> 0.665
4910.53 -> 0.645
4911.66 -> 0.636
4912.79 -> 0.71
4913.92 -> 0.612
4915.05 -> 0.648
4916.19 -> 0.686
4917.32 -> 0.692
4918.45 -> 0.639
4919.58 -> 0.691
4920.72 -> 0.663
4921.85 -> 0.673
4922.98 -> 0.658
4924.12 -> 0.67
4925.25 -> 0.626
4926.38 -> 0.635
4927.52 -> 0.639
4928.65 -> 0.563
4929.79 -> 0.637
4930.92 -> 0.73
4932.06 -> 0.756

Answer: 2.4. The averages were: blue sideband 0.613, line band 0.593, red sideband 0.711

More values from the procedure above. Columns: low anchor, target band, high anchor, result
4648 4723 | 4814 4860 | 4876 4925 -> -4.7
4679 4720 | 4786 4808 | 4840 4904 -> 0.9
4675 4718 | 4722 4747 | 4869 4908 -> 1.5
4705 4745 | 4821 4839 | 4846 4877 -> 1.3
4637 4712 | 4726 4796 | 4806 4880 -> 6.2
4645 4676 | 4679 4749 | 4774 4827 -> 1.9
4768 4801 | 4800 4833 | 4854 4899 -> 1.0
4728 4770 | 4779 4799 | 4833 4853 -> -0.1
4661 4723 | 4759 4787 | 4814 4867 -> 2.7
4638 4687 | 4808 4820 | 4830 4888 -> 0.9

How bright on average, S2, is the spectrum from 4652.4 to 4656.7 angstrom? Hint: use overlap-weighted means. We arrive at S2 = 0.631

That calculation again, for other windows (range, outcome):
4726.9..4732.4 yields 0.592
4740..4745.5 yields 0.588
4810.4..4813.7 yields 0.643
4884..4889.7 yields 0.651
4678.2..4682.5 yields 0.558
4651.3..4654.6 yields 0.603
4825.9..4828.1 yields 0.684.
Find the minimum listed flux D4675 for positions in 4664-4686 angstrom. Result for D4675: 0.395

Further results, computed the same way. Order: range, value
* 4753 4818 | 0.459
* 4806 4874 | 0.56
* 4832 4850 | 0.662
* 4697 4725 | 0.307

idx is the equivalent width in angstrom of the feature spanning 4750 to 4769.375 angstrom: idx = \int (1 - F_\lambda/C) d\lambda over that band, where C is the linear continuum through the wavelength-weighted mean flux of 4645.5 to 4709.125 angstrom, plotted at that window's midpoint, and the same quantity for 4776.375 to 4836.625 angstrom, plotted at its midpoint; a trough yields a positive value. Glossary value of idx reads 1.65 angstrom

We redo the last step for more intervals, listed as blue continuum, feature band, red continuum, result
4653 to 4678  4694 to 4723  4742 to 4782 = -0.28 angstrom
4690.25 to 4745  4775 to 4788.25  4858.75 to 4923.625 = -0.16 angstrom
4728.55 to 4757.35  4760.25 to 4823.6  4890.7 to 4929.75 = -2.98 angstrom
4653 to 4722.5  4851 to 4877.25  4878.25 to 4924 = -4.81 angstrom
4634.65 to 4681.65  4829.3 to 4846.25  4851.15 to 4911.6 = -0.65 angstrom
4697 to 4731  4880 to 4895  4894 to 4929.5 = -0.32 angstrom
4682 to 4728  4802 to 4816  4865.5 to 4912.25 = 0.38 angstrom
